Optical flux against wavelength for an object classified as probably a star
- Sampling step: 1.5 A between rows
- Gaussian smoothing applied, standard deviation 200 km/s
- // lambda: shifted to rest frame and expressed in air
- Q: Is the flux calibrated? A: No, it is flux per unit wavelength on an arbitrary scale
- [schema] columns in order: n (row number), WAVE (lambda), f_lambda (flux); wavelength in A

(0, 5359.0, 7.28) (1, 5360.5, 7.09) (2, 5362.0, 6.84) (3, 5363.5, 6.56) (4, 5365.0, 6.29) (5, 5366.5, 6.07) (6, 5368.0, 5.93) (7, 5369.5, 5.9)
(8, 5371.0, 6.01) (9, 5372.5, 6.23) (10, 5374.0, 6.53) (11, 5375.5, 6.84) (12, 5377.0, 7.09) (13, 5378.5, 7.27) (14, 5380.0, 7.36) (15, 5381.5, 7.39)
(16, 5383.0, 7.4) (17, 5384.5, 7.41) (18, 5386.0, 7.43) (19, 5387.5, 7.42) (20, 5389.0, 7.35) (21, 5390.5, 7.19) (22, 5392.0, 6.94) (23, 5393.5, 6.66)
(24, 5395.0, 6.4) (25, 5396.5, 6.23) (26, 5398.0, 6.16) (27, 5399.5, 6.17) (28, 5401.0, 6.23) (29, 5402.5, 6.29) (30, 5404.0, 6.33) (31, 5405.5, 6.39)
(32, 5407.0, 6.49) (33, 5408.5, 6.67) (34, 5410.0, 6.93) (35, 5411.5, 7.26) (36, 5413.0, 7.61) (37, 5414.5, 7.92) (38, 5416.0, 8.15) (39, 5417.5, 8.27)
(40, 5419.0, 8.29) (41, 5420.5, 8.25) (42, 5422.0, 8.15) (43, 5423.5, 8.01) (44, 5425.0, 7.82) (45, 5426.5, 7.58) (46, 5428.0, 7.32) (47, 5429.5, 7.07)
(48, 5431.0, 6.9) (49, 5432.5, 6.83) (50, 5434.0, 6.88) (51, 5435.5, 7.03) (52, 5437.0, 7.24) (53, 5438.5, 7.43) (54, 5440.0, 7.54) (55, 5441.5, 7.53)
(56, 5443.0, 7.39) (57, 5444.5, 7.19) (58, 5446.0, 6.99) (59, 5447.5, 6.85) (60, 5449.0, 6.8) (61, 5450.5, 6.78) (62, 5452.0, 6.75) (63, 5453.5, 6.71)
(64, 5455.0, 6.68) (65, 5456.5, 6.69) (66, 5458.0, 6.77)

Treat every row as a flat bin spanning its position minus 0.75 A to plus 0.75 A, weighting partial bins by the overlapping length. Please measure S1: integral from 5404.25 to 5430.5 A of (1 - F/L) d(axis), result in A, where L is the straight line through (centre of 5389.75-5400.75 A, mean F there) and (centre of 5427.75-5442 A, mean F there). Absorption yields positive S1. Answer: -2.39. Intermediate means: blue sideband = 6.52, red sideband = 7.17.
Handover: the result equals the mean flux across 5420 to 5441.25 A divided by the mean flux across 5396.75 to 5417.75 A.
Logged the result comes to 1.08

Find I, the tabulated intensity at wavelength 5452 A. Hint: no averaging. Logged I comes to 6.75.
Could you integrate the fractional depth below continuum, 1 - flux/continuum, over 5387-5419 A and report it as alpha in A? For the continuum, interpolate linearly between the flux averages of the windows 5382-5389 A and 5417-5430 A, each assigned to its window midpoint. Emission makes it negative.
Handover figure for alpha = 2.9 A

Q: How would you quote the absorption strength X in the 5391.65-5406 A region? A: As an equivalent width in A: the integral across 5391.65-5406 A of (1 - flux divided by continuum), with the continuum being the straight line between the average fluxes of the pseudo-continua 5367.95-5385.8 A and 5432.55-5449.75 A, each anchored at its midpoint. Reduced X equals 1.20 A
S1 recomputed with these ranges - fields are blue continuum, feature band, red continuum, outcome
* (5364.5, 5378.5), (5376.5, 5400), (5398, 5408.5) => -2.40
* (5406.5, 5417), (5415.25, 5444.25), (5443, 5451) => -1.64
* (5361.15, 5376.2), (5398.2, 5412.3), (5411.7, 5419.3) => 2.04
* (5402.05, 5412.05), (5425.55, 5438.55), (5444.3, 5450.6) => -0.64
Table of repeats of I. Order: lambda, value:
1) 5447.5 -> 6.85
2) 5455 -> 6.68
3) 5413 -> 7.61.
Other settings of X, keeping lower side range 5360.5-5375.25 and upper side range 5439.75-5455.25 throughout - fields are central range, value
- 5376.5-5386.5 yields -1.4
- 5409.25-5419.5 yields -1.6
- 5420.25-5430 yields -1.3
